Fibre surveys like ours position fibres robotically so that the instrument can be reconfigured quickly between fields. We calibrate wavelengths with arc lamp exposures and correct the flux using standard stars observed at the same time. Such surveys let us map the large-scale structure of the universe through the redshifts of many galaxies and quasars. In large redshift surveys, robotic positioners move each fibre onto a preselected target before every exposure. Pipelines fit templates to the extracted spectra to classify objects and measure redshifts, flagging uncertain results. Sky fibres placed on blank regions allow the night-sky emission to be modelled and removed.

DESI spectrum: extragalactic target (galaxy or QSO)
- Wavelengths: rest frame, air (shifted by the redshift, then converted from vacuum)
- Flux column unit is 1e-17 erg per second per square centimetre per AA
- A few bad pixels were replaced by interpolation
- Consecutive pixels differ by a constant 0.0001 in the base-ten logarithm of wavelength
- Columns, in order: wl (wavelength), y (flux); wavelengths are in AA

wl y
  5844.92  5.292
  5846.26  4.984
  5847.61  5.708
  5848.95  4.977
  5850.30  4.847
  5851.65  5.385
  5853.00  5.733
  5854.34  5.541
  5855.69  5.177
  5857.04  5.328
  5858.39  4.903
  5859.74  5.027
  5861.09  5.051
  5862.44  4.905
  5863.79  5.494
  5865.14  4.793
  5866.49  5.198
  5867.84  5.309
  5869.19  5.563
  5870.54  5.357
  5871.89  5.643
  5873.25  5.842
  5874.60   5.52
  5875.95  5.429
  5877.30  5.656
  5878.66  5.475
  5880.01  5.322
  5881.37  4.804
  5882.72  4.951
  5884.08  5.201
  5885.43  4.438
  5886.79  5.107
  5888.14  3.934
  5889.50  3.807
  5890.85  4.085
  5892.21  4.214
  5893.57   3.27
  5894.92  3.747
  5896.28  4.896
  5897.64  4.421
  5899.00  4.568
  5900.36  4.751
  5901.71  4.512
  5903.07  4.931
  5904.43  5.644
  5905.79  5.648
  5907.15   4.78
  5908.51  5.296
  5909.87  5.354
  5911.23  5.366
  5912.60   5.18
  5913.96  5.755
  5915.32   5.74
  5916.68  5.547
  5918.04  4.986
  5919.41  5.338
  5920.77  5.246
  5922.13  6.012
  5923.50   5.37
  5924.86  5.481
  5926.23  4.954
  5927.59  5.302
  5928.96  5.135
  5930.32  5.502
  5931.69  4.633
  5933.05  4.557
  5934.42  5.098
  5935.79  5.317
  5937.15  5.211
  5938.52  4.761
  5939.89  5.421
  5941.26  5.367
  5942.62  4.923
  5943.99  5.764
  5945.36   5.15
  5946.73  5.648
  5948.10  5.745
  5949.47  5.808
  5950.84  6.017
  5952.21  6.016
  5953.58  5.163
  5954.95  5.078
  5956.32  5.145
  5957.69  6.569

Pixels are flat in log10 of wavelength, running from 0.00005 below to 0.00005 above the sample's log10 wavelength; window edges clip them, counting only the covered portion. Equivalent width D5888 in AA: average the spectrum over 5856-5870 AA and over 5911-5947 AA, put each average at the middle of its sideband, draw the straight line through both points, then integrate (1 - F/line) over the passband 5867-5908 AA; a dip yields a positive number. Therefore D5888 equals 2.4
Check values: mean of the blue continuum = 5.16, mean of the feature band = 4.9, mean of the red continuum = 5.28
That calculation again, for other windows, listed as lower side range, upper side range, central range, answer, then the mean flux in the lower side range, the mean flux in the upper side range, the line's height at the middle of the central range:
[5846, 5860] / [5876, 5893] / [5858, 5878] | -1.22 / 5.25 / 4.76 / 5.02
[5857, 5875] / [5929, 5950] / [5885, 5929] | 2.74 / 5.28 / 5.25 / 5.26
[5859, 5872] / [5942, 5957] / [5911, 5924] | -0.16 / 5.22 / 5.5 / 5.39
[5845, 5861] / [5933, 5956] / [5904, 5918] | -0.22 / 5.23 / 5.37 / 5.32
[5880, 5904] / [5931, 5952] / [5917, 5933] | -0.68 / 4.49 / 5.31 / 5.04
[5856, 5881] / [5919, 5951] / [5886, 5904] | 3.28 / 5.31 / 5.31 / 5.31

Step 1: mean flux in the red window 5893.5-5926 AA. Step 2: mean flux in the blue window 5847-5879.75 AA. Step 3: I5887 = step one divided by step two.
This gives 0.96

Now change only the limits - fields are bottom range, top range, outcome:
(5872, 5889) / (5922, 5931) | 1.04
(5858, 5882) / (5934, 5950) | 1.01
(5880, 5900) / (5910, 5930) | 1.22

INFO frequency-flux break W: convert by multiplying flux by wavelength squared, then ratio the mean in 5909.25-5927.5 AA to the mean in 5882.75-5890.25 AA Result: 1.21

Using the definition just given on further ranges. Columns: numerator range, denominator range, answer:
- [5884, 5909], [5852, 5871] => 0.88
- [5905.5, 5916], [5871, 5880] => 0.98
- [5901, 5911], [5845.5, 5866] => 1.01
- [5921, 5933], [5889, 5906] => 1.19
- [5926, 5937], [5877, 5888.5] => 1.03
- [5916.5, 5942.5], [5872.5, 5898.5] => 1.12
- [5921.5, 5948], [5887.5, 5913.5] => 1.14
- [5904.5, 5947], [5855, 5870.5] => 1.05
